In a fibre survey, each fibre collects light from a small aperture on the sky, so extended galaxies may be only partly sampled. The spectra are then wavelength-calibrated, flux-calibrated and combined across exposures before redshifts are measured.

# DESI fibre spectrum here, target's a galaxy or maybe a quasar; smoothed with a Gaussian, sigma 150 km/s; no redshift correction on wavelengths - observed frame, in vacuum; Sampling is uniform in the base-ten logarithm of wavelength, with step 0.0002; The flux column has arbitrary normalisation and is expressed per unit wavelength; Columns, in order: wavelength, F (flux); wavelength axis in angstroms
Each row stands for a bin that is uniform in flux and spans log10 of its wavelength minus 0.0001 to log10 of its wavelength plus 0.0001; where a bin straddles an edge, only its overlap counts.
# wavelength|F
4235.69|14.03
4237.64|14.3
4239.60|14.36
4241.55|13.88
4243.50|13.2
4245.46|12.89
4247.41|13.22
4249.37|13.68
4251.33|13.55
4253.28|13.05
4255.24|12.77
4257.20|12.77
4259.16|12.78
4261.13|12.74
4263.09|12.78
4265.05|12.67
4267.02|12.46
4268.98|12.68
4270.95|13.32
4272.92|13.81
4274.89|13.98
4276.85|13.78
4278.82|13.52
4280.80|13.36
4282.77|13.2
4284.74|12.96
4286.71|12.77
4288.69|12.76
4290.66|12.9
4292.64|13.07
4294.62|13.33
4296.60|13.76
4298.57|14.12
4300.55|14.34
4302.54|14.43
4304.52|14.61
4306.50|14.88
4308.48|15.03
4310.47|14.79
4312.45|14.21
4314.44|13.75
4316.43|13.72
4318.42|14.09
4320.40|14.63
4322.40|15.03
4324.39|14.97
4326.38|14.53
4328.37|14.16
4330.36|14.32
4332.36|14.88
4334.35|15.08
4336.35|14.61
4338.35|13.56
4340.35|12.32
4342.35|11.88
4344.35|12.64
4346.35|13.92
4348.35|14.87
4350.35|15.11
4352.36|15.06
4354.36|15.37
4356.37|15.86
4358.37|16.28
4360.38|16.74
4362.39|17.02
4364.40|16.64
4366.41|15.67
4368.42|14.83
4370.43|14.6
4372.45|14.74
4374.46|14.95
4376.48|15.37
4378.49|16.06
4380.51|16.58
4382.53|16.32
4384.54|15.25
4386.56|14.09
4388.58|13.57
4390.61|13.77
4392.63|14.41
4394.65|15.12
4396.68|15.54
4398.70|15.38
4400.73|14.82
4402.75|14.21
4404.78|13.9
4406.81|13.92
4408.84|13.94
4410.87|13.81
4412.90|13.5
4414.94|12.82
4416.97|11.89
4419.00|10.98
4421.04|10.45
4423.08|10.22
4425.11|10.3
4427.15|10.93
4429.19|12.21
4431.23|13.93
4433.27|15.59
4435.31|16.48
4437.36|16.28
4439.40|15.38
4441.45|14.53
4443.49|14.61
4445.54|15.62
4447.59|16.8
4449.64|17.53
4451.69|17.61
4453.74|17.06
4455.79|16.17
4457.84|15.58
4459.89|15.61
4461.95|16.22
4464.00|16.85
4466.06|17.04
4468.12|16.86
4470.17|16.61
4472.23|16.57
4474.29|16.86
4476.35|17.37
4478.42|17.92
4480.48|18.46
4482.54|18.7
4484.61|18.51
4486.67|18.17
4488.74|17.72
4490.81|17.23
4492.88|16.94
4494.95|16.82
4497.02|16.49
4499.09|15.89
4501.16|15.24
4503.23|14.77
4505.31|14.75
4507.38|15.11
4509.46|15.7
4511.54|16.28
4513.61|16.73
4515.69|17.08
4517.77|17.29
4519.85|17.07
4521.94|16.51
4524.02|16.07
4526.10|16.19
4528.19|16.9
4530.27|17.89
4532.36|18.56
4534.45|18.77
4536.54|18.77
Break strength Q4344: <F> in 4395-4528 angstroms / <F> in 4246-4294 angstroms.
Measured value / 1.19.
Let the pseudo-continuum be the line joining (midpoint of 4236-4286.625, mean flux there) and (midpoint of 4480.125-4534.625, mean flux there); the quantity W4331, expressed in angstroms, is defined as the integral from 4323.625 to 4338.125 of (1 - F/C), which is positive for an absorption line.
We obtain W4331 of -0.3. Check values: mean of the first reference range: 13.3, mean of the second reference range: 16.8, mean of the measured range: 14.6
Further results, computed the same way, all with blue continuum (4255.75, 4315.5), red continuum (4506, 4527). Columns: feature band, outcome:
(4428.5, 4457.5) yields -0.5 angstroms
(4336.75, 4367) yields -1.1 angstroms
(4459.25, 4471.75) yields -0.6 angstroms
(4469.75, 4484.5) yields -1.6 angstroms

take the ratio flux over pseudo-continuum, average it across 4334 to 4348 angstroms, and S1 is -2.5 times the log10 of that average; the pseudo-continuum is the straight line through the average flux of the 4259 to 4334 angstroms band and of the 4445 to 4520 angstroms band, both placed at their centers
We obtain 0.08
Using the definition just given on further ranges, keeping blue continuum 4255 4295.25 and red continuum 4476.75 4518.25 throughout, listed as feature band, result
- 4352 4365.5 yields -0.12 mag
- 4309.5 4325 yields -0.05 mag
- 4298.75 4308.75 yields -0.08 mag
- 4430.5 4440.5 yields 0.01 mag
